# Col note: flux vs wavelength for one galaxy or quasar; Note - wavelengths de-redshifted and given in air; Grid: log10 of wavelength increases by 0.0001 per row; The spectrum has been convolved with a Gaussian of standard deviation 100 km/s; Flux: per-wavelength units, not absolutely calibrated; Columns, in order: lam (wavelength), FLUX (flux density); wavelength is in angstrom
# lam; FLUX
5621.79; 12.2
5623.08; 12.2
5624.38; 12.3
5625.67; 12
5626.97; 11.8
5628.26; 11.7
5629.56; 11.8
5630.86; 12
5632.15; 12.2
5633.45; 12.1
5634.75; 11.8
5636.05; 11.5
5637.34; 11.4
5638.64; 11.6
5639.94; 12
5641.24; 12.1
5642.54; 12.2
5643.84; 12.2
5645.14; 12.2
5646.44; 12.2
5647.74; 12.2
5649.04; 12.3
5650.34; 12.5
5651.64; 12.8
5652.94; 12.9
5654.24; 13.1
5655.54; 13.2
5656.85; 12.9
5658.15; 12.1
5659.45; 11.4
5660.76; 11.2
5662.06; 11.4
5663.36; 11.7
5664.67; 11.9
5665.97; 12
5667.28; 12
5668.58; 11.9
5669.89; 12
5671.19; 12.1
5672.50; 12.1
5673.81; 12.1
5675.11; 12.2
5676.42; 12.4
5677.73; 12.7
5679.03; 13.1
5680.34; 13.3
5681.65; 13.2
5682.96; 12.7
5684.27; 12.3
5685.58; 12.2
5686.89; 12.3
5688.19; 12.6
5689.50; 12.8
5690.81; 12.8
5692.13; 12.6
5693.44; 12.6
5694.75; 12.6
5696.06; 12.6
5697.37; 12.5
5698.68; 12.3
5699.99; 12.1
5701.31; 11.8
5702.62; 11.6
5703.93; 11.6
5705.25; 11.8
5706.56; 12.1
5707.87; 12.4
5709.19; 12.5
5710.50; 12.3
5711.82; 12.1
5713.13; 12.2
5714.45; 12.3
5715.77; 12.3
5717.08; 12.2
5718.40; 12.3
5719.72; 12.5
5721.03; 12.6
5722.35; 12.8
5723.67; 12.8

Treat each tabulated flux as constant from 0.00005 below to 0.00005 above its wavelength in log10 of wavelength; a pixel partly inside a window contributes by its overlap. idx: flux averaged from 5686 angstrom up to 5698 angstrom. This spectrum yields 12.6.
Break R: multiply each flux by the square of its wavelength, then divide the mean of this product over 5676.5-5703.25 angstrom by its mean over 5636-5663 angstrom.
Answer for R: 1.04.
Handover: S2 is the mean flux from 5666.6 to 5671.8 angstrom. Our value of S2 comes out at 12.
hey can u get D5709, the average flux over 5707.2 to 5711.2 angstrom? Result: 12.4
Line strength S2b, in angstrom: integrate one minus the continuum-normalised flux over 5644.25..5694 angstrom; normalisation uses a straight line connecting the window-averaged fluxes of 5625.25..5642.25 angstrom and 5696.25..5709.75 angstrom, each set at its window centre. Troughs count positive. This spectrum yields -1.7 angstrom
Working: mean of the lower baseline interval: 11.8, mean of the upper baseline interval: 12.1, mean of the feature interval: 12.4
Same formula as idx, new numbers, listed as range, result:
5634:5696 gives 12.3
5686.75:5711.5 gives 12.3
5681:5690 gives 12.6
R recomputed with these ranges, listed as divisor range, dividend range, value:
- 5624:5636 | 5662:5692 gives 1.05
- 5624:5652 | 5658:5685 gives 1.02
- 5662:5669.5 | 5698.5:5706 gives 1.01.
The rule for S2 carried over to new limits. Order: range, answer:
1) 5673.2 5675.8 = 12.2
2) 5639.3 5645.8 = 12.1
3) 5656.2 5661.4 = 11.9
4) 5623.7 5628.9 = 12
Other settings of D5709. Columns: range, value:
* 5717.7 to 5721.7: 12.5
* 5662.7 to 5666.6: 11.9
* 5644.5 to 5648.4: 12.2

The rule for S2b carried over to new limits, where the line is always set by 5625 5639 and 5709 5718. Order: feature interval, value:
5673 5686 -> -0.6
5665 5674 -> 0.0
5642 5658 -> -0.8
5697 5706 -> 0.2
